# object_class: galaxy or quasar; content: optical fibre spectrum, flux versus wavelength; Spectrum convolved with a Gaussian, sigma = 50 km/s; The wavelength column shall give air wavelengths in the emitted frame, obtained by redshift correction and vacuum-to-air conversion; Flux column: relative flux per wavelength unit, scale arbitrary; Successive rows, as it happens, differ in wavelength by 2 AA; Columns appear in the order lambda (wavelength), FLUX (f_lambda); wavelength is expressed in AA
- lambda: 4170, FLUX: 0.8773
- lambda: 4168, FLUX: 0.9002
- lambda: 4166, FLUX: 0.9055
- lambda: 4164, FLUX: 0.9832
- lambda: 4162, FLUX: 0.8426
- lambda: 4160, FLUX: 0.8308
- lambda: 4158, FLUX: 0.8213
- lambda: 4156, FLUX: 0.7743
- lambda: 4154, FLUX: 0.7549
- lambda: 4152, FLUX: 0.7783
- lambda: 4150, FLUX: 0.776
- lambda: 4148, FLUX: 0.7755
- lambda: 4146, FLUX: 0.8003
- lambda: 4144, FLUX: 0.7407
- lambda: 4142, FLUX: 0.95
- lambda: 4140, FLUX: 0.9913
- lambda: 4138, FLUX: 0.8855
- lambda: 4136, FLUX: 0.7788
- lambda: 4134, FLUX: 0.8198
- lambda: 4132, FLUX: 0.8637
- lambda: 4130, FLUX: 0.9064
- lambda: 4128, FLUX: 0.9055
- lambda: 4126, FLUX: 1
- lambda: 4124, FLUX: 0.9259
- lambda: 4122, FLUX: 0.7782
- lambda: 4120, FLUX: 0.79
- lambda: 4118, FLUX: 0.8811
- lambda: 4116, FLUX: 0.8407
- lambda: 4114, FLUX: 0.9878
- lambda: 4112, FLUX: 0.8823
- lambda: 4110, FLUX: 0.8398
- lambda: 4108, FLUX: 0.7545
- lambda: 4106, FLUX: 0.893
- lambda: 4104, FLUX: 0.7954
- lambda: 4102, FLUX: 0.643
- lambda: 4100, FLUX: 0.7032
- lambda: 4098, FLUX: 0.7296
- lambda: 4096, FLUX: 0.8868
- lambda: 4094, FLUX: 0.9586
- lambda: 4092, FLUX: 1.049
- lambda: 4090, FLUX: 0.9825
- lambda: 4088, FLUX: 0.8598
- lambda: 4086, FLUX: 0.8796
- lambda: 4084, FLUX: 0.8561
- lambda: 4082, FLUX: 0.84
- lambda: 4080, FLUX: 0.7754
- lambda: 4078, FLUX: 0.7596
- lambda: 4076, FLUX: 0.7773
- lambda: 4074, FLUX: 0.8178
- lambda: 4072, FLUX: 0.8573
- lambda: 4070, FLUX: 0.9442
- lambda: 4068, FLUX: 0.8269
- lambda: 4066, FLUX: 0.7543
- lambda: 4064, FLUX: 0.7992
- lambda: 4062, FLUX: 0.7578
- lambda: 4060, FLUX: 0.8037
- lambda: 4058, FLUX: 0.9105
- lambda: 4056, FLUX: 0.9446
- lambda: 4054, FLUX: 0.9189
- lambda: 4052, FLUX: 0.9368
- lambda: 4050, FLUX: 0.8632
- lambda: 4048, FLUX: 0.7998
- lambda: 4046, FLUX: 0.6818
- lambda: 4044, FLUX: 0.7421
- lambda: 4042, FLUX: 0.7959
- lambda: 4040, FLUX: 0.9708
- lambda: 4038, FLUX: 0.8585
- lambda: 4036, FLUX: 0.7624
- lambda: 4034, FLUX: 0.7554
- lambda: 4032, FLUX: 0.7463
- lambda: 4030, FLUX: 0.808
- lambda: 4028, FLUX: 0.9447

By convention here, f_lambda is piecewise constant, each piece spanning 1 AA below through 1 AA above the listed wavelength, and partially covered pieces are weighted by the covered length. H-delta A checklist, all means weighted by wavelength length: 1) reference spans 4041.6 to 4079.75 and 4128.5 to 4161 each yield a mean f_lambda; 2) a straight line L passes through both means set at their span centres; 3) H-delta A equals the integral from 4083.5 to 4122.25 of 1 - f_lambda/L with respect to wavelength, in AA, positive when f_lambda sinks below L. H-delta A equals -1.1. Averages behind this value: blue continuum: 0.825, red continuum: 0.829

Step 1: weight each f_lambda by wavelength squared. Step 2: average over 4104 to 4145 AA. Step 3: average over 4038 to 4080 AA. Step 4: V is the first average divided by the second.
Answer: 1.1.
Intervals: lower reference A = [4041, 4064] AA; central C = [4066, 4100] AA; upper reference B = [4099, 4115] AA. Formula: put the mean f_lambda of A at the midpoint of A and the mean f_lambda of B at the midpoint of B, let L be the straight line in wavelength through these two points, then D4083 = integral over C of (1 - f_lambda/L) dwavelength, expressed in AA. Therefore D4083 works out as -1.4 AA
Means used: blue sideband 0.831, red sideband 0.812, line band 0.855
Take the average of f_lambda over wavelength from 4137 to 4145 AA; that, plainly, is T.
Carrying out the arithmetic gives 0.892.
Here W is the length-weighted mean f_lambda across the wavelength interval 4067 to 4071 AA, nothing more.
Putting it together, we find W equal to 0.886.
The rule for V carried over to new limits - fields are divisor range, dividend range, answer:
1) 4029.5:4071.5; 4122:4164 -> 1.07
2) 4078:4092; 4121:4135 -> 1.04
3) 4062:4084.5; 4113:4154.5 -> 1.08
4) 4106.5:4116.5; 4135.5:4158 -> 0.97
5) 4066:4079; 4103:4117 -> 1.06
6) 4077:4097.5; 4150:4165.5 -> 0.97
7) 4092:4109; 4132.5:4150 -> 1.06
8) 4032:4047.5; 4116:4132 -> 1.16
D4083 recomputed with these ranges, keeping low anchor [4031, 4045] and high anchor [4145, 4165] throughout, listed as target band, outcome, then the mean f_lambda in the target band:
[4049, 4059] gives -1.4 AA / 0.915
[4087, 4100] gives -1.4 AA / 0.895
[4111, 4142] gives -2.8 AA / 0.885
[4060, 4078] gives -0.1 AA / 0.813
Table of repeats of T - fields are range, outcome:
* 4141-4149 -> 0.817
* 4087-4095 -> 0.962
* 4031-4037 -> 0.755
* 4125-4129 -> 0.953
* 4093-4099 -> 0.858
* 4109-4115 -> 0.903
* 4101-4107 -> 0.777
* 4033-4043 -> 0.829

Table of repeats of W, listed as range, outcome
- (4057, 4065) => 0.818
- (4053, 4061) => 0.894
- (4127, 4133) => 0.892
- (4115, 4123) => 0.823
